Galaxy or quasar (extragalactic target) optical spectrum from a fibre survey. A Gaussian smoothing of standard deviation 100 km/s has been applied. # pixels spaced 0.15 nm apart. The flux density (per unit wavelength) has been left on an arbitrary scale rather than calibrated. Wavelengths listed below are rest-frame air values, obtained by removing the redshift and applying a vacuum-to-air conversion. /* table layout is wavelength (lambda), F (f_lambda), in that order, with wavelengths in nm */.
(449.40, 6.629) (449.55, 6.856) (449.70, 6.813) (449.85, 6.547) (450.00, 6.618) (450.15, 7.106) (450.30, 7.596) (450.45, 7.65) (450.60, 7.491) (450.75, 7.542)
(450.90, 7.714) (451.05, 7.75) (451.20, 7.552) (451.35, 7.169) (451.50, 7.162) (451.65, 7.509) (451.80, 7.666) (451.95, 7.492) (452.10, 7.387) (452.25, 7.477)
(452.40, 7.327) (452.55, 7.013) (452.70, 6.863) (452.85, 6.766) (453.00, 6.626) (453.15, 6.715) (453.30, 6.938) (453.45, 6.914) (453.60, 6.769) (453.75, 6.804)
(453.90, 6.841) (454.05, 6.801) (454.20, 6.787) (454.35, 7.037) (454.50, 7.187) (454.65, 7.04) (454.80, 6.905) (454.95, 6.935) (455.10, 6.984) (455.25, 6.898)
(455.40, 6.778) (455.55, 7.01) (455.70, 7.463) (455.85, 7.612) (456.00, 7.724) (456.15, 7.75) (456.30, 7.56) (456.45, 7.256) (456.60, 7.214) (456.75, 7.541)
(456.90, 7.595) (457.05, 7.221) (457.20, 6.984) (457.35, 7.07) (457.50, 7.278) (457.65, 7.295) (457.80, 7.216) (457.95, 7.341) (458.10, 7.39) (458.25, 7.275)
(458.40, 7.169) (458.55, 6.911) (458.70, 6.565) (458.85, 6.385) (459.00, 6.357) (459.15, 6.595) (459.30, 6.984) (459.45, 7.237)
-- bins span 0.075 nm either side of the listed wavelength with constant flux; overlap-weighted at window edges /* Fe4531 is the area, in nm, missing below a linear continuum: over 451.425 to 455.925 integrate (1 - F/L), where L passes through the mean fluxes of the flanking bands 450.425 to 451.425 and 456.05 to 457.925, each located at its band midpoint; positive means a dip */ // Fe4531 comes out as 0.24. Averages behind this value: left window 7.55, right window 7.34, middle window 7.06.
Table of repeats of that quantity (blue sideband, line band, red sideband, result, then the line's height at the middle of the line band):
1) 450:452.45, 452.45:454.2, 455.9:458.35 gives 0.14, 7.42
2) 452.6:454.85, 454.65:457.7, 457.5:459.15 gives -0.14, 6.93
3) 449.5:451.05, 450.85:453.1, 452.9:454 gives -0.09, 7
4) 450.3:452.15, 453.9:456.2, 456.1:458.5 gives 0.09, 7.39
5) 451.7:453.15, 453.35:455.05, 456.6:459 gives 0.06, 7.15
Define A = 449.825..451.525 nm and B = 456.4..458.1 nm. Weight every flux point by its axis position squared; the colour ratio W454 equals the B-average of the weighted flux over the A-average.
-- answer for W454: 1.0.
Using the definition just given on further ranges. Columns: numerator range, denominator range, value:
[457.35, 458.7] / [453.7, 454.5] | 1.06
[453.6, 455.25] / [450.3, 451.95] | 0.93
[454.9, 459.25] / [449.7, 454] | 1.02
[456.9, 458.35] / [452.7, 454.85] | 1.07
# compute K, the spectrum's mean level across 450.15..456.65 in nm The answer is 7.2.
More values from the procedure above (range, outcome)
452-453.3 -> 7.03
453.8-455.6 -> 6.93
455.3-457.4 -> 7.34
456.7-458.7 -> 7.22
